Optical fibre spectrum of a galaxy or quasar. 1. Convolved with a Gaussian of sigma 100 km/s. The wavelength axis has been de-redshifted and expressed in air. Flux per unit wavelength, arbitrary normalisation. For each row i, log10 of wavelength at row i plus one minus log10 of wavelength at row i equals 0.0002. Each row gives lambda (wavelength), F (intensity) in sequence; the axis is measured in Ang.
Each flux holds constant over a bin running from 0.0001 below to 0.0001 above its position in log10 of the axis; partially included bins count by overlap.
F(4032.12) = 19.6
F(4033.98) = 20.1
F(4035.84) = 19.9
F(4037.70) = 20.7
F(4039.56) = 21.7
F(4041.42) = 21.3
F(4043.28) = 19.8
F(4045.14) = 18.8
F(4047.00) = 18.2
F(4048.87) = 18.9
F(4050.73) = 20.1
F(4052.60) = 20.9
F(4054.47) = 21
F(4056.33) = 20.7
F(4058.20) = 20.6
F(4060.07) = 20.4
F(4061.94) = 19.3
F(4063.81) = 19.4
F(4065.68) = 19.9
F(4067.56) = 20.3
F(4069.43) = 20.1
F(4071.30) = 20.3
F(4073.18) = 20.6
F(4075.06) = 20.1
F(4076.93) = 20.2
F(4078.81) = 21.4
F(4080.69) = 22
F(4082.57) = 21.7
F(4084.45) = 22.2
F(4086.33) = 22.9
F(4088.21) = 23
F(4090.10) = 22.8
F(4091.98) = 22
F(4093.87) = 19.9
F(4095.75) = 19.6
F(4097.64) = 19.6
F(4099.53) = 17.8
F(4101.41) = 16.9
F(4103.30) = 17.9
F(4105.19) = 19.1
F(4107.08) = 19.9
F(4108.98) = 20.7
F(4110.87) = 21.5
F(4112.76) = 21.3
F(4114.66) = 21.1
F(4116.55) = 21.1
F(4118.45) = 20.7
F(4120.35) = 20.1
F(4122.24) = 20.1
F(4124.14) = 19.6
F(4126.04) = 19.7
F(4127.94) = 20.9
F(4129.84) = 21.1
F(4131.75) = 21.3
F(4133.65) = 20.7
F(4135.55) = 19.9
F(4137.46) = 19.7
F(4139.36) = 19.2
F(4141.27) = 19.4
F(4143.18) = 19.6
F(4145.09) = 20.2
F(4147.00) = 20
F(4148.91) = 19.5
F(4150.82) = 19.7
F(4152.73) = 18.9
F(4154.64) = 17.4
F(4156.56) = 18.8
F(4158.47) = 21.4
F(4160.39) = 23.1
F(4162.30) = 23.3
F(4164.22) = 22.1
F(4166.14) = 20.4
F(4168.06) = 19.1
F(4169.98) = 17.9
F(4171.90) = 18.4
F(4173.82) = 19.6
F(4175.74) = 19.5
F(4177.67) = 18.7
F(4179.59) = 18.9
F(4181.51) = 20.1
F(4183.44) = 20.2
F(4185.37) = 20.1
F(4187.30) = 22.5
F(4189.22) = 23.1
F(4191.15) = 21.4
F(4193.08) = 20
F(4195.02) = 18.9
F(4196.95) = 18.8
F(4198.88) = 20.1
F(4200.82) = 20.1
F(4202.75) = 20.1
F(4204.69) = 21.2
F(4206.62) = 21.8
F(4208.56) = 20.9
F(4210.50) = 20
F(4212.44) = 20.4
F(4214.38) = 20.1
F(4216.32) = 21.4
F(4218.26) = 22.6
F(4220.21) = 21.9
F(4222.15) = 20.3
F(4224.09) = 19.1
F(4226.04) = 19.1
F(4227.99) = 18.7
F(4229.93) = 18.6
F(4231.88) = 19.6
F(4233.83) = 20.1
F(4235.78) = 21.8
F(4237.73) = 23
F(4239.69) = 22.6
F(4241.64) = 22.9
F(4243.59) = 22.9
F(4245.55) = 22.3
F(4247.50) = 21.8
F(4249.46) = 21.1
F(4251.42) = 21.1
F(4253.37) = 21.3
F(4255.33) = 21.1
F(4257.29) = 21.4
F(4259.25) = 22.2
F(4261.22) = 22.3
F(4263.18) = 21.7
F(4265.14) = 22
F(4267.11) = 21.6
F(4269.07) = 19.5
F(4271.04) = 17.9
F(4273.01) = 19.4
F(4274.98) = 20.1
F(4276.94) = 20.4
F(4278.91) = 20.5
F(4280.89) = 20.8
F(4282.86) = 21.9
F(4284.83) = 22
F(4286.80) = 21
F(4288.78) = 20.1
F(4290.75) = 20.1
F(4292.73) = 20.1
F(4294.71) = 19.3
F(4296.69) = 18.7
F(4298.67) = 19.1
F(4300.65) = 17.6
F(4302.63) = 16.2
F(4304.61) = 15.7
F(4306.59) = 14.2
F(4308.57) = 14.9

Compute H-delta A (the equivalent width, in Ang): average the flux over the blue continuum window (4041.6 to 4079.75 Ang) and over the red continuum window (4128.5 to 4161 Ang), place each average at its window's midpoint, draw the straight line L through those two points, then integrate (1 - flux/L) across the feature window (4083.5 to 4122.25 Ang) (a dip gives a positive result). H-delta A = -0.9 Ang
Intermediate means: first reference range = 20.1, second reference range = 20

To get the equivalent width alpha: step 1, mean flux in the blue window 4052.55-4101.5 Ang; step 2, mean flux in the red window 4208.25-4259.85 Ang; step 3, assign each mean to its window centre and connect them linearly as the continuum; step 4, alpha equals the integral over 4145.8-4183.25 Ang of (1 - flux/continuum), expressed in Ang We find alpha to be 1.8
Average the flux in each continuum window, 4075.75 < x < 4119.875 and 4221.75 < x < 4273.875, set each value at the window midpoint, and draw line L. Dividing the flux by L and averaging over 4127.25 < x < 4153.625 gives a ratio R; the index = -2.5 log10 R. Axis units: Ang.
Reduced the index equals 0.04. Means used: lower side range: 20.7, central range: 20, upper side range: 21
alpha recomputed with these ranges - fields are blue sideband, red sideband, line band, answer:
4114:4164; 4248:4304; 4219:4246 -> -0.78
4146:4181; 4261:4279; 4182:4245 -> -1.99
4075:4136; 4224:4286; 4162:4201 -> 1.29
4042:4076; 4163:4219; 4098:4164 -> 0.29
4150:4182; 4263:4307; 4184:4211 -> -1.19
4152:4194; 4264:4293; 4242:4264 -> -1.44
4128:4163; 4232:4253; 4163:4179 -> 0.85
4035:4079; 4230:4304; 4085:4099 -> -0.73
